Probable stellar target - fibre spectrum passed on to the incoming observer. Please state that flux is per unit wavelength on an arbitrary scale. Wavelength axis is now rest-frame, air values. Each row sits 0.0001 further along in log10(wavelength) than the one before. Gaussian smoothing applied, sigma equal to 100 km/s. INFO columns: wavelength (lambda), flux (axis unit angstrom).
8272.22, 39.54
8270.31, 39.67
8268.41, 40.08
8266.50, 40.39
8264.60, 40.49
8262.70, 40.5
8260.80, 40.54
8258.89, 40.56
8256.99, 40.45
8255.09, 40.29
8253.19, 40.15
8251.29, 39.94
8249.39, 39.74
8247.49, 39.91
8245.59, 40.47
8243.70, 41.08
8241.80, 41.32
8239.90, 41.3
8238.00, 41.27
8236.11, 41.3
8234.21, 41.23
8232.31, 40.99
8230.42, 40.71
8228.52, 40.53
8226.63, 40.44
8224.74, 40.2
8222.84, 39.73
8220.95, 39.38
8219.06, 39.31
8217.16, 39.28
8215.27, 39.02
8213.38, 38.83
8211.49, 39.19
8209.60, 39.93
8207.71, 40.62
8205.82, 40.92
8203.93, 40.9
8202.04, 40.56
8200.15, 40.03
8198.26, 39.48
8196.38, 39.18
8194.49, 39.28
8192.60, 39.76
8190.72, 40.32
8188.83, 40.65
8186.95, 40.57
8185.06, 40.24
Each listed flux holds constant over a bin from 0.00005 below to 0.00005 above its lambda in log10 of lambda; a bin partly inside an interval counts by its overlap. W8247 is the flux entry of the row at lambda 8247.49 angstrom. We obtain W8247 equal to 39.91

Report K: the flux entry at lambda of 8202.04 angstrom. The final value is 40.56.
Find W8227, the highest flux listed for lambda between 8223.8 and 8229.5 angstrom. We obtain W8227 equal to 40.53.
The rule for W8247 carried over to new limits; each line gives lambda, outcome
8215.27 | 39.02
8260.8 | 40.54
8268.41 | 40.08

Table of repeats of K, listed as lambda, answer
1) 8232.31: 40.99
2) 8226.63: 40.44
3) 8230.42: 40.71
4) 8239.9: 41.3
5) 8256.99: 40.45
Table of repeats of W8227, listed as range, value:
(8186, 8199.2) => 40.65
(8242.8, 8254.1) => 41.08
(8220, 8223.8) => 39.73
